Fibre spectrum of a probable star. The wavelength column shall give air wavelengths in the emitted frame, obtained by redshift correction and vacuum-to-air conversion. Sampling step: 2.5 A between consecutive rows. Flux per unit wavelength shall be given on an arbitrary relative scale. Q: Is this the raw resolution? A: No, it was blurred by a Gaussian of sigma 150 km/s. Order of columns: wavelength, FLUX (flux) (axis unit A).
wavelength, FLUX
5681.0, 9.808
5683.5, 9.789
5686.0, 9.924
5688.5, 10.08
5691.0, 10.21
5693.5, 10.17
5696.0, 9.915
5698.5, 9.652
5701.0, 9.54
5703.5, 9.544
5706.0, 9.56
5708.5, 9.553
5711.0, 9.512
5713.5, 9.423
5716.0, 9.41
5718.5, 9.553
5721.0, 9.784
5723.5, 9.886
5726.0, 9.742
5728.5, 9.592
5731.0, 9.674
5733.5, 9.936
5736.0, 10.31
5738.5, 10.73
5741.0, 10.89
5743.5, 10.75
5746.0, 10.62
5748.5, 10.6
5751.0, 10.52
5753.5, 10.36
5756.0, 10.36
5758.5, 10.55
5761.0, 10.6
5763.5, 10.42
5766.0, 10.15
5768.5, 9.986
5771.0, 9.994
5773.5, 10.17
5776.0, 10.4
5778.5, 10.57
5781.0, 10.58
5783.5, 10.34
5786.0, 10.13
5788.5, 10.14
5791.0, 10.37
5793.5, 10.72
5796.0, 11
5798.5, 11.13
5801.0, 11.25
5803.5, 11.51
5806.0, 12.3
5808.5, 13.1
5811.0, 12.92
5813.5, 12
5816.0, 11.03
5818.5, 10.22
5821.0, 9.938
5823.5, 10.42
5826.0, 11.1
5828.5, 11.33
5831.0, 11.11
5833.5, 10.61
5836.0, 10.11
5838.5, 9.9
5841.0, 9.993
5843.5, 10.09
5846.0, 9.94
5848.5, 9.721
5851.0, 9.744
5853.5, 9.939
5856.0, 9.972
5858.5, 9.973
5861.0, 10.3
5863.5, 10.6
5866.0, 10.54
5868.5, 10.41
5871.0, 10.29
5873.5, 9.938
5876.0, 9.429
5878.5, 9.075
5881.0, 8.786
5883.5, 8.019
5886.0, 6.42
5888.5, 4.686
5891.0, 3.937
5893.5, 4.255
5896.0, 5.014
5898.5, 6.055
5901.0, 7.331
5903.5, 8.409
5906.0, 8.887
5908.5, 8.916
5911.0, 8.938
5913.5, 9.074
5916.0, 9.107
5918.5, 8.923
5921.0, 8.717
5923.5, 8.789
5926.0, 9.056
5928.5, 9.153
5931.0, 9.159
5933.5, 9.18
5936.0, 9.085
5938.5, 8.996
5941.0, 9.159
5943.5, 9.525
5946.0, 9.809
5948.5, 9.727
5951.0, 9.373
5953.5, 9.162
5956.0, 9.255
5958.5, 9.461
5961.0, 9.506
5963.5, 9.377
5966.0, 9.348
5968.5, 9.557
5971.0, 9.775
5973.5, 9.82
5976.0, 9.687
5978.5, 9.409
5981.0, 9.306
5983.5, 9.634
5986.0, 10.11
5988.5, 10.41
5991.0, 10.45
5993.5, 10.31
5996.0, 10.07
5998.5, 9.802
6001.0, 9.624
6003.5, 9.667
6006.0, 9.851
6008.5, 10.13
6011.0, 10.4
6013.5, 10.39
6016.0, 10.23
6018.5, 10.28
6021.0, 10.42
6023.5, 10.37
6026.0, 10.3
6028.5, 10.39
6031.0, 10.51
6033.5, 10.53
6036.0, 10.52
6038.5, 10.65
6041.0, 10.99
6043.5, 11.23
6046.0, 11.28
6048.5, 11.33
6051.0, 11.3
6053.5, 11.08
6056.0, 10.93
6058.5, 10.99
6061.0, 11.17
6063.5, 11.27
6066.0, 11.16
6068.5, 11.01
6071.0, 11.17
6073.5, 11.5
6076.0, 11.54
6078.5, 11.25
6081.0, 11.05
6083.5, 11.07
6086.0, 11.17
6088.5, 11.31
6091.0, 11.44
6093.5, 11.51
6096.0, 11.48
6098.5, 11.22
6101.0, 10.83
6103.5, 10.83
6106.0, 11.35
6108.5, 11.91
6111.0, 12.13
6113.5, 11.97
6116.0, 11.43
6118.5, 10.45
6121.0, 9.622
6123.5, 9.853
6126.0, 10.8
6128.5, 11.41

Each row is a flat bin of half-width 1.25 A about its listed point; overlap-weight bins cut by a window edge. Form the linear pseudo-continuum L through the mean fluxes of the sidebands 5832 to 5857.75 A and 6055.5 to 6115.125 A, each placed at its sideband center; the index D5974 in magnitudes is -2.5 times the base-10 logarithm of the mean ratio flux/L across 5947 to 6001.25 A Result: 0.11 mag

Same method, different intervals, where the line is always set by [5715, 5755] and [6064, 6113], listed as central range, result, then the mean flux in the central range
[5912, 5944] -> 0.19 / 9.06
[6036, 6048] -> 0.02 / 11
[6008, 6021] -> 0.08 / 10.3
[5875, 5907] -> 0.47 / 6.91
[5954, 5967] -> 0.16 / 9.38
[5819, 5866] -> 0.02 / 10.3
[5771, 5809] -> -0.05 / 10.8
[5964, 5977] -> 0.14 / 9.62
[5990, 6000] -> 0.09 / 10.1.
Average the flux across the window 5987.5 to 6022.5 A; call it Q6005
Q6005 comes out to 10.1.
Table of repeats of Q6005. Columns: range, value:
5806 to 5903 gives 9.46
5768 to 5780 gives 10.2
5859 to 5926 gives 8.3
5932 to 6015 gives 9.68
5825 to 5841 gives 10.6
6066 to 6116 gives 11.4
